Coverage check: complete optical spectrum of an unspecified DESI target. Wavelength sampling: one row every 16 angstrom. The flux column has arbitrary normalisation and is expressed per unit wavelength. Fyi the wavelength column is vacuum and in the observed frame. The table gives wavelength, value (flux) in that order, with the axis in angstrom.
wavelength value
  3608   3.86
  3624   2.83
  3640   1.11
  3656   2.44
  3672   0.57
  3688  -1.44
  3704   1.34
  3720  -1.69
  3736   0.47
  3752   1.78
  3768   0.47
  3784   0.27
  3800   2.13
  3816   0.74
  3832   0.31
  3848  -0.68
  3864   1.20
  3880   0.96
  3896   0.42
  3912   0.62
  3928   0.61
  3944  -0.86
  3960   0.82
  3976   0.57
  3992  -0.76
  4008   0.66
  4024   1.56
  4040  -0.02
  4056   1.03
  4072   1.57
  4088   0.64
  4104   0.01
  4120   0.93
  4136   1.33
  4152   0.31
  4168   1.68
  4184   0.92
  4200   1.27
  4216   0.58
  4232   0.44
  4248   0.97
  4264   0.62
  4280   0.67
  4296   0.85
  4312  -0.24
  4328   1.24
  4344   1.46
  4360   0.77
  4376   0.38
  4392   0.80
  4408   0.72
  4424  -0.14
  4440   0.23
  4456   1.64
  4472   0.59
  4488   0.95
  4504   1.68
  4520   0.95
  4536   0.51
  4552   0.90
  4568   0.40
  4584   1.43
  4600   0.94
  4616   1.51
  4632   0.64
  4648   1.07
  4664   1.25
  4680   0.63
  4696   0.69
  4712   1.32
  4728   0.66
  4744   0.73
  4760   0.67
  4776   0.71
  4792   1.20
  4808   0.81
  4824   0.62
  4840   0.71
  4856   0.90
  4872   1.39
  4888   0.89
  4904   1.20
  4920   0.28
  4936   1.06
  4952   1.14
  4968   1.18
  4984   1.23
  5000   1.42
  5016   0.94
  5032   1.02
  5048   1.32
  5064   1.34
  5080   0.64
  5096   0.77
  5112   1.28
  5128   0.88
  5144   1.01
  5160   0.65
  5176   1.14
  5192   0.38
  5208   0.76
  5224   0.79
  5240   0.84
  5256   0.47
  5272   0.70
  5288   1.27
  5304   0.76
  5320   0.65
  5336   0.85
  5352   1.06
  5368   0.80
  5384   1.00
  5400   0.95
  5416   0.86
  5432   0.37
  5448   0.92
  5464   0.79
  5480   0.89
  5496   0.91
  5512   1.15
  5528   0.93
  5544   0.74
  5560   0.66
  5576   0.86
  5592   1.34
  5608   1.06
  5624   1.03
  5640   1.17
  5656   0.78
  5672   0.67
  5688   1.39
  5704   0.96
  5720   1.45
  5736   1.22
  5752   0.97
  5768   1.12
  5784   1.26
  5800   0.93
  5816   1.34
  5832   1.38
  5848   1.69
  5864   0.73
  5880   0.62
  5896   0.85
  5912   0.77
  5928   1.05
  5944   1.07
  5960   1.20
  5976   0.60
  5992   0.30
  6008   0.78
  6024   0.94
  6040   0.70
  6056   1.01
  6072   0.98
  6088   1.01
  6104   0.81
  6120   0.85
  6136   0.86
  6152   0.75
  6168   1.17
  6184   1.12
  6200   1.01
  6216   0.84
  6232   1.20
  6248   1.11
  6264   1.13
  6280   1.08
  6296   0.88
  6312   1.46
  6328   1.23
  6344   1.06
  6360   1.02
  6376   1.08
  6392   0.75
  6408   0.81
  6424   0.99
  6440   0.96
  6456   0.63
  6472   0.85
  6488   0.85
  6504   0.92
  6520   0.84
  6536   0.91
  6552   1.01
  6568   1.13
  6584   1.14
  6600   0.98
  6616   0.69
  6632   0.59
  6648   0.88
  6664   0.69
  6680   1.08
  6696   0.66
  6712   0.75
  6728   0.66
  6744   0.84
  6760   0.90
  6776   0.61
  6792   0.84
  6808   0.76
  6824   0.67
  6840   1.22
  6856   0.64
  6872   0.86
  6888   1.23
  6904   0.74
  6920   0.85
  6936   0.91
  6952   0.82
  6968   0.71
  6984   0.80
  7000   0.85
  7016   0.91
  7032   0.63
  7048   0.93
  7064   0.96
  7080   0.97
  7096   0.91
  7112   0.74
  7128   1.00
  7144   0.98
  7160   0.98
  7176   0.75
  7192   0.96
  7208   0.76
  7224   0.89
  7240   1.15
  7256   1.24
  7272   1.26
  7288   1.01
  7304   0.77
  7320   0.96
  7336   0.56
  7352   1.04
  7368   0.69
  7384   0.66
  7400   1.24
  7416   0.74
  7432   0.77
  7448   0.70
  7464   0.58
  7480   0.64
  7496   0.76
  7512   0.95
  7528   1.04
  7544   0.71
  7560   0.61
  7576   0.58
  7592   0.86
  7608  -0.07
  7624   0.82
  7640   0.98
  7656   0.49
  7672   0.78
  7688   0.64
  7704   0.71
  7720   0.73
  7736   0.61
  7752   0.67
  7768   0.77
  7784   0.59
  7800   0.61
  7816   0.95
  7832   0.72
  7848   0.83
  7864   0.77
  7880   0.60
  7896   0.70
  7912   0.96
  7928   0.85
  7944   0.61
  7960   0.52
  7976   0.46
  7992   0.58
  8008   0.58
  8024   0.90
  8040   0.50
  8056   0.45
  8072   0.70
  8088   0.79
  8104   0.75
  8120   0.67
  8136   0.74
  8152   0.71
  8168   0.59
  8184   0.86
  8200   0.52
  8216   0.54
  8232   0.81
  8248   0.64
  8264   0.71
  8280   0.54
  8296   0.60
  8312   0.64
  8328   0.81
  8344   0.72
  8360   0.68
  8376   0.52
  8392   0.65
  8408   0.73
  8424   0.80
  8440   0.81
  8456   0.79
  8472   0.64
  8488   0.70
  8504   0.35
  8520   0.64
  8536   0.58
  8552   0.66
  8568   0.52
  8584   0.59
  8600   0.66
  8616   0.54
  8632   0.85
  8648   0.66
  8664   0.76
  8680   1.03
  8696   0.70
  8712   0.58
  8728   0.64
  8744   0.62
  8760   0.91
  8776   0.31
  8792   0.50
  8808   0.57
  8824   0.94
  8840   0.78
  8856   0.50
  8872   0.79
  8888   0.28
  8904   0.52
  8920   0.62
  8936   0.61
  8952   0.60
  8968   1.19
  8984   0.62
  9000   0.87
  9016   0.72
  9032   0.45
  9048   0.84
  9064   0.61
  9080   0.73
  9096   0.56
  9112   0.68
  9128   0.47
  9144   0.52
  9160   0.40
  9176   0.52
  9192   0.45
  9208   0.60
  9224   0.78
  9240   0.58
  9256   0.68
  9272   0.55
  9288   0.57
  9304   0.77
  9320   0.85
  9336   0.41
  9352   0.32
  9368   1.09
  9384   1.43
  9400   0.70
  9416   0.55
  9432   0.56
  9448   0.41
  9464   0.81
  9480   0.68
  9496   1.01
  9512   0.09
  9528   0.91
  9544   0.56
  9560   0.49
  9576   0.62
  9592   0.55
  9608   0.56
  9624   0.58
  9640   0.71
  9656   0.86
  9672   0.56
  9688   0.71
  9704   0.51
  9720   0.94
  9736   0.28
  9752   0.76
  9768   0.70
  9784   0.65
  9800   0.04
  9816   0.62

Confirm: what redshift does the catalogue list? 0.077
